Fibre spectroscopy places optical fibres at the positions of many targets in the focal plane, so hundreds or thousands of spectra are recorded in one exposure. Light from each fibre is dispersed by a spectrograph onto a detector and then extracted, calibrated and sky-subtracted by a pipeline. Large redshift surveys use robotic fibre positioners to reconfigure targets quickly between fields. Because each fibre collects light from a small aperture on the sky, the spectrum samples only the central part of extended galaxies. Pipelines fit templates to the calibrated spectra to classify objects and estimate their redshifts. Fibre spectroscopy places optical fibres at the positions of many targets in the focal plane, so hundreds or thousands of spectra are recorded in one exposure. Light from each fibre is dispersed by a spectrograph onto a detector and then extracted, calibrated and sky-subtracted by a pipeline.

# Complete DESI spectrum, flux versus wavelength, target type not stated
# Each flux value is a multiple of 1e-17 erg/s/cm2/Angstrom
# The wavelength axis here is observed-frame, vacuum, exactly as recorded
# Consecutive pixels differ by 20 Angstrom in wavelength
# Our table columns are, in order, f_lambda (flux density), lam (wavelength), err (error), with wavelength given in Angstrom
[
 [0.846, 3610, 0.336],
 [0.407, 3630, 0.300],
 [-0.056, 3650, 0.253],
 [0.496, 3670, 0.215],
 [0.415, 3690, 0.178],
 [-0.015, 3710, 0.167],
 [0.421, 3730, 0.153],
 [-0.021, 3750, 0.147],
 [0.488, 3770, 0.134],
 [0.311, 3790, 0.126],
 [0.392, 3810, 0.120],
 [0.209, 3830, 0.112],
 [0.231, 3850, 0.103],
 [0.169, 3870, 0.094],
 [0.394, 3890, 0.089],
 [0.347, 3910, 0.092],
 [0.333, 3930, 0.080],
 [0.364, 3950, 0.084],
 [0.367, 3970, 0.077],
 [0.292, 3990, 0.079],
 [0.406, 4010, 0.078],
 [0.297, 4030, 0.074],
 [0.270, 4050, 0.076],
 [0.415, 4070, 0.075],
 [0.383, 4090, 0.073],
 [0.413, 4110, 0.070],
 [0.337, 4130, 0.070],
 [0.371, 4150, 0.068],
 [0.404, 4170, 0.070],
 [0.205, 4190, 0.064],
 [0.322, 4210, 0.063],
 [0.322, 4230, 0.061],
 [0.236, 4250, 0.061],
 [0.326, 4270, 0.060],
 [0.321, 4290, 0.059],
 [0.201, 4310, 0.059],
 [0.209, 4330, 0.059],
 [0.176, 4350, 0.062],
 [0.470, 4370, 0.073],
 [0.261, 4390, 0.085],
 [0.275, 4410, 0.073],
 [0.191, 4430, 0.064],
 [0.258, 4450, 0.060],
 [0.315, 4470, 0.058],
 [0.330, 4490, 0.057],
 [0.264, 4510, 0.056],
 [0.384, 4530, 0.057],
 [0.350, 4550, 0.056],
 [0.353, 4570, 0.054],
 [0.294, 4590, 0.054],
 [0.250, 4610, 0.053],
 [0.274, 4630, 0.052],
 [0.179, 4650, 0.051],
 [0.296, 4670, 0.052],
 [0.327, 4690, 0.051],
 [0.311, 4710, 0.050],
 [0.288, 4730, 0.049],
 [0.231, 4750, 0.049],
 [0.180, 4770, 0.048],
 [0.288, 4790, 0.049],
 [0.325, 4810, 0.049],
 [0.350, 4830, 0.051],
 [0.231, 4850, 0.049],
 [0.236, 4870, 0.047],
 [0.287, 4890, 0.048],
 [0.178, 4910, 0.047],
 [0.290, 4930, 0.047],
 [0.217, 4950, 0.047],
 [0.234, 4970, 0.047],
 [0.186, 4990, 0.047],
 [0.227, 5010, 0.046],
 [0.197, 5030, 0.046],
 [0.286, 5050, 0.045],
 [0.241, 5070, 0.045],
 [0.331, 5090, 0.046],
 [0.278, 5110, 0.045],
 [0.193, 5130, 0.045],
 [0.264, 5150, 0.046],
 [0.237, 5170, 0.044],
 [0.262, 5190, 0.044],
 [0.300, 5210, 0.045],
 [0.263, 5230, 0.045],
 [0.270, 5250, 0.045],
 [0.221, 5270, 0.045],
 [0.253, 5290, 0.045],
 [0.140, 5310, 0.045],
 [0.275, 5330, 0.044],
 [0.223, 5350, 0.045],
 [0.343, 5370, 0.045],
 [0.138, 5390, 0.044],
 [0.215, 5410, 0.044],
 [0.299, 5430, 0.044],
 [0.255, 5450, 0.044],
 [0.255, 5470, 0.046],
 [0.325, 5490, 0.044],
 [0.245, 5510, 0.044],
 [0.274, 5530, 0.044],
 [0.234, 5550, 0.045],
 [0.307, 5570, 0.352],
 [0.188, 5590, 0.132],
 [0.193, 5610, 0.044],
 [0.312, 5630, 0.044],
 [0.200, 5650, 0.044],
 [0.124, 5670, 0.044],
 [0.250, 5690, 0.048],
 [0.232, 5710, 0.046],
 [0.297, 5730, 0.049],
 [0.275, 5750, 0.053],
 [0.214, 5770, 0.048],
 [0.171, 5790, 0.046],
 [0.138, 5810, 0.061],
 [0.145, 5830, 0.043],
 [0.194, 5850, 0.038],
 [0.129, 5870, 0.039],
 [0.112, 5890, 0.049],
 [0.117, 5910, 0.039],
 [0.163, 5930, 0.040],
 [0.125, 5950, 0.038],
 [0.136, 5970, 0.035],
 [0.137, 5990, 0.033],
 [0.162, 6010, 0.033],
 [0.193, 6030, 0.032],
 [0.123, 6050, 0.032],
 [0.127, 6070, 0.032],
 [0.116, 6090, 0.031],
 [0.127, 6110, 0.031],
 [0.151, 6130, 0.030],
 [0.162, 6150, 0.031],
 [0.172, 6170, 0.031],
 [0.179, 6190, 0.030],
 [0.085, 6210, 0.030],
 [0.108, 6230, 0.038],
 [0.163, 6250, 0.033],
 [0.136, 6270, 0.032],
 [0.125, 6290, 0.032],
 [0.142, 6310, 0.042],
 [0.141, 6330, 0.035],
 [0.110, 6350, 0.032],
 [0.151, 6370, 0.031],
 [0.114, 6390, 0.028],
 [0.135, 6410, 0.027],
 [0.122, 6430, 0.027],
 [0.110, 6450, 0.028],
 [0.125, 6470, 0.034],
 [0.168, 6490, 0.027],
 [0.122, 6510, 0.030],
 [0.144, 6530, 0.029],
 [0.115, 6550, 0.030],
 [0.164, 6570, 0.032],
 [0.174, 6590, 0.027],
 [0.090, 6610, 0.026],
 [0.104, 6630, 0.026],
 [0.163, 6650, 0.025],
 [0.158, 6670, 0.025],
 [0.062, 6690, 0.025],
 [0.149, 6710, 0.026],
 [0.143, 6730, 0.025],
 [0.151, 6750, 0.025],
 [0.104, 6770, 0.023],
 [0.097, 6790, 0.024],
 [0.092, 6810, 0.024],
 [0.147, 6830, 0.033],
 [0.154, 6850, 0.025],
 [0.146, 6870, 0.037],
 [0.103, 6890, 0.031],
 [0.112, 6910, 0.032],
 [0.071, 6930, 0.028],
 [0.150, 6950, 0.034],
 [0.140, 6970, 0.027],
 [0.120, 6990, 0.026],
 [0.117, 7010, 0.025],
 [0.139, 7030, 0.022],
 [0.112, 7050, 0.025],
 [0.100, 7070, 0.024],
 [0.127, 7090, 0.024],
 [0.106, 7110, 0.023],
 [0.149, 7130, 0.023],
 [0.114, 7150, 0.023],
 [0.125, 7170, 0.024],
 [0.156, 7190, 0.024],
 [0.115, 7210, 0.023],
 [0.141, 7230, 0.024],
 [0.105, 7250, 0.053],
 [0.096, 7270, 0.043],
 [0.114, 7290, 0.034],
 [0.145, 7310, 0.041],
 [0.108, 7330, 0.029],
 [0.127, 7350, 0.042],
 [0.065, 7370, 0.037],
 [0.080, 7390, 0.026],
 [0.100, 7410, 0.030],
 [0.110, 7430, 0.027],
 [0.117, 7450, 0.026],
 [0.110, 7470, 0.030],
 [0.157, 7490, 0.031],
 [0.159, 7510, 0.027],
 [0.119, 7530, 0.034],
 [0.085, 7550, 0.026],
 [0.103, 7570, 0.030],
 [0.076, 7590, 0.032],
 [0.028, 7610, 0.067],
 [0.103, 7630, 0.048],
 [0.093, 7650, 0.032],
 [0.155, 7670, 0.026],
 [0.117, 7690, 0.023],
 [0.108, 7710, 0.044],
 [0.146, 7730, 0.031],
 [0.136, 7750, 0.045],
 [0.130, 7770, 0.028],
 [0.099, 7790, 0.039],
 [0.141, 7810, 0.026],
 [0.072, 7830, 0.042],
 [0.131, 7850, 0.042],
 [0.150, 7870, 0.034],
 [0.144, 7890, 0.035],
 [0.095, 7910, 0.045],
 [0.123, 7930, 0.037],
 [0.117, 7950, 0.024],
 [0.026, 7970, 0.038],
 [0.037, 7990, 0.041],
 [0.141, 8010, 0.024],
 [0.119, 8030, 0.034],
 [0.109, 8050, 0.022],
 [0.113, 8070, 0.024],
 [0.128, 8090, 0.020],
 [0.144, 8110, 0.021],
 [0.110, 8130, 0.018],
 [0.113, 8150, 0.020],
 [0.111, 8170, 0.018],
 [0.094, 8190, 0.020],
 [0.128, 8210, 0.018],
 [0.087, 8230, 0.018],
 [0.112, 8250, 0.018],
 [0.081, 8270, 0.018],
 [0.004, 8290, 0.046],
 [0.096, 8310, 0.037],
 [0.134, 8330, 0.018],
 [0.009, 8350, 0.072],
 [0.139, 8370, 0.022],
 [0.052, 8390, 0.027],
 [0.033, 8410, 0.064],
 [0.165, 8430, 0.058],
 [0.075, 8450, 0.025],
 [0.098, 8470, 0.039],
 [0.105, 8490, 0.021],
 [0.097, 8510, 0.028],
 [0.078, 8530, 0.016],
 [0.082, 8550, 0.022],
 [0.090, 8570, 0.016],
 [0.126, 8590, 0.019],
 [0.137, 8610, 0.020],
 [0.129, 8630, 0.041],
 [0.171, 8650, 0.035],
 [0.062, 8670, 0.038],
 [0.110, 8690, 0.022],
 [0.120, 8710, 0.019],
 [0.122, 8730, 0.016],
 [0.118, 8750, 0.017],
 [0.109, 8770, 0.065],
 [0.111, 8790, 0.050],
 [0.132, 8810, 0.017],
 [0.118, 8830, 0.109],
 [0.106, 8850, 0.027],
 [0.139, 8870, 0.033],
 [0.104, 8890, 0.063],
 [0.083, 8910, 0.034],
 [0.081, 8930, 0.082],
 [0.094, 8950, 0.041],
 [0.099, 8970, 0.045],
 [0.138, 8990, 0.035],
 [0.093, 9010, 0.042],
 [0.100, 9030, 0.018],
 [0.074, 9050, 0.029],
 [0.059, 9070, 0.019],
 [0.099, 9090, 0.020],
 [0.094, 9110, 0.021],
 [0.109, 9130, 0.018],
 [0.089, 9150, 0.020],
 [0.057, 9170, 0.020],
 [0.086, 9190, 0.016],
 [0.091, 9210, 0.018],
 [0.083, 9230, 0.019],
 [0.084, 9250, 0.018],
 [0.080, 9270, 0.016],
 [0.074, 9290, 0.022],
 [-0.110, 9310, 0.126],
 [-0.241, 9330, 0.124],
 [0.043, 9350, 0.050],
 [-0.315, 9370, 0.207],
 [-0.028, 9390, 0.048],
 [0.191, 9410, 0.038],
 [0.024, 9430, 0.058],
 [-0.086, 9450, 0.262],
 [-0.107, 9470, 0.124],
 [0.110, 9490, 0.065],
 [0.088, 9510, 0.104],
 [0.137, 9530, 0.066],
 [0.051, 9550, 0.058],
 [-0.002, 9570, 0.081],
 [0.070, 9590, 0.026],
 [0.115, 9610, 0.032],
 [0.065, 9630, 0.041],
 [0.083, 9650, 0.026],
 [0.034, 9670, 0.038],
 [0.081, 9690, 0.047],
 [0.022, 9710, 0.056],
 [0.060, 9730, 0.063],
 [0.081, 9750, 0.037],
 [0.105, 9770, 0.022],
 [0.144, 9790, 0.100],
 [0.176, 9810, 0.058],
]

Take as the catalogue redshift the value 1.469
